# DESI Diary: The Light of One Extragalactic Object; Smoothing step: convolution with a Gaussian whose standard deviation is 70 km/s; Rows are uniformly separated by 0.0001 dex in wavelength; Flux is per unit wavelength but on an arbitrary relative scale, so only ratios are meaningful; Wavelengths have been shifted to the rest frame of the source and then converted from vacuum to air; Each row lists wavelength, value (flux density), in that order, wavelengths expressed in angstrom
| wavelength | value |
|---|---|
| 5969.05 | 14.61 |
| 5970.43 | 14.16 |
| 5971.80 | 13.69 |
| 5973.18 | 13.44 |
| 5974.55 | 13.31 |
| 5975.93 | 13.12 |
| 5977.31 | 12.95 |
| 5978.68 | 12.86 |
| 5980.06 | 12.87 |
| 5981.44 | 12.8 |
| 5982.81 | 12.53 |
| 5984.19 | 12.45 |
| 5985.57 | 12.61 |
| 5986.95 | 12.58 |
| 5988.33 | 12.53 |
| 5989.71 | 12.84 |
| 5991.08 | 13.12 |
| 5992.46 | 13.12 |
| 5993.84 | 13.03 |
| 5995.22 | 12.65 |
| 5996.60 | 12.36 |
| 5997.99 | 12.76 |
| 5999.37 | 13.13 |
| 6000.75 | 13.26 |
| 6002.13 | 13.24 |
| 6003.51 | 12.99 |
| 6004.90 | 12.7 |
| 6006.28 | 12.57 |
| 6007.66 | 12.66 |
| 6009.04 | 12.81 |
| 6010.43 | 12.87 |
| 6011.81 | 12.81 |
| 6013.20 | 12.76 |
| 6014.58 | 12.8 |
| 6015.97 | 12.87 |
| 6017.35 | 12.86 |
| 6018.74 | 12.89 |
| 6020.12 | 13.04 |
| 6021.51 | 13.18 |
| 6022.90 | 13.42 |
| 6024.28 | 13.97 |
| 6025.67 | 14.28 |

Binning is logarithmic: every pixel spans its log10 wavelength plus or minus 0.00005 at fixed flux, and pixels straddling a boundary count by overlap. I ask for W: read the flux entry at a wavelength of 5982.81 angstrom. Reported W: 12.53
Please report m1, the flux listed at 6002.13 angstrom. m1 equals 13.24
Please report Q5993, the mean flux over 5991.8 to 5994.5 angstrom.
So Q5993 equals 13.1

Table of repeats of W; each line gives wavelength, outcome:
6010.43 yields 12.87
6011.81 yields 12.81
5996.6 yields 12.36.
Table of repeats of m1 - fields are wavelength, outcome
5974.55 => 13.31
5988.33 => 12.53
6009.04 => 12.81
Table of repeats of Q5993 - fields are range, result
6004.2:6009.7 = 12.7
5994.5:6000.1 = 12.7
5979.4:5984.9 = 12.7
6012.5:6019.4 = 12.8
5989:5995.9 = 13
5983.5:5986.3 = 12.5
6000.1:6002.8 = 13.3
